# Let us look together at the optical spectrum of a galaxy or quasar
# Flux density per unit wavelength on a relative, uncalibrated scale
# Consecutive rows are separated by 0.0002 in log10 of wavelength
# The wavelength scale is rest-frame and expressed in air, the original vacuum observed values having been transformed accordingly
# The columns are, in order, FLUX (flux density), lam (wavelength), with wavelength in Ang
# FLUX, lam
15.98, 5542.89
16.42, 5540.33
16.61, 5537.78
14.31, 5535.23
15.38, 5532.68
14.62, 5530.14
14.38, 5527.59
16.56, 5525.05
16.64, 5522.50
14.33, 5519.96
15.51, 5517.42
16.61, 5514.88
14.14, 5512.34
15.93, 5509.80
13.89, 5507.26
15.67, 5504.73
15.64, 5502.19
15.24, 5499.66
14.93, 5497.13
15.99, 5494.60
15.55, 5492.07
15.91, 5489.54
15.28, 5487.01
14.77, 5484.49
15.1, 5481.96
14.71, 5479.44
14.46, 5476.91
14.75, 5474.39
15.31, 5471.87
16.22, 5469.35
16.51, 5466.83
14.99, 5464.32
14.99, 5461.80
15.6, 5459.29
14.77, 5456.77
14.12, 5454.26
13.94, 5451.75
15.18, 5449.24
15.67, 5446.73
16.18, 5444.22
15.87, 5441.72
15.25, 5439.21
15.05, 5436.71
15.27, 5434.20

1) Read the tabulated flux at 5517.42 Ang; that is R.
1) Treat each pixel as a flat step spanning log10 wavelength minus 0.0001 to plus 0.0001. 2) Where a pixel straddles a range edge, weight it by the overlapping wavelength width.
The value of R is 15.51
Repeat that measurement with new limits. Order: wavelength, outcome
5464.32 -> 14.99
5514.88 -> 16.61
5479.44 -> 14.71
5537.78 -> 16.61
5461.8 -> 14.99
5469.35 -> 16.22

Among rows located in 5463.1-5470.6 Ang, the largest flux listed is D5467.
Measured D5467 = 16.51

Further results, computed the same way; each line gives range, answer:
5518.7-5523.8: 16.64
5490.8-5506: 15.99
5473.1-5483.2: 15.1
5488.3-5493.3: 15.91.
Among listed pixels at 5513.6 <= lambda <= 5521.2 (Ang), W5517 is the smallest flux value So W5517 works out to 14.33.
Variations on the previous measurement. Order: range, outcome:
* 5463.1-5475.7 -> 14.75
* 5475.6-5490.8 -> 14.46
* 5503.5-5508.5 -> 13.89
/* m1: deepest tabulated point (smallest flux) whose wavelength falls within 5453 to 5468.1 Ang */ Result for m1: 14.12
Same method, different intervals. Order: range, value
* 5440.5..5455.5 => 13.94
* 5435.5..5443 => 15.05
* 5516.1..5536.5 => 14.31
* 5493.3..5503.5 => 14.93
